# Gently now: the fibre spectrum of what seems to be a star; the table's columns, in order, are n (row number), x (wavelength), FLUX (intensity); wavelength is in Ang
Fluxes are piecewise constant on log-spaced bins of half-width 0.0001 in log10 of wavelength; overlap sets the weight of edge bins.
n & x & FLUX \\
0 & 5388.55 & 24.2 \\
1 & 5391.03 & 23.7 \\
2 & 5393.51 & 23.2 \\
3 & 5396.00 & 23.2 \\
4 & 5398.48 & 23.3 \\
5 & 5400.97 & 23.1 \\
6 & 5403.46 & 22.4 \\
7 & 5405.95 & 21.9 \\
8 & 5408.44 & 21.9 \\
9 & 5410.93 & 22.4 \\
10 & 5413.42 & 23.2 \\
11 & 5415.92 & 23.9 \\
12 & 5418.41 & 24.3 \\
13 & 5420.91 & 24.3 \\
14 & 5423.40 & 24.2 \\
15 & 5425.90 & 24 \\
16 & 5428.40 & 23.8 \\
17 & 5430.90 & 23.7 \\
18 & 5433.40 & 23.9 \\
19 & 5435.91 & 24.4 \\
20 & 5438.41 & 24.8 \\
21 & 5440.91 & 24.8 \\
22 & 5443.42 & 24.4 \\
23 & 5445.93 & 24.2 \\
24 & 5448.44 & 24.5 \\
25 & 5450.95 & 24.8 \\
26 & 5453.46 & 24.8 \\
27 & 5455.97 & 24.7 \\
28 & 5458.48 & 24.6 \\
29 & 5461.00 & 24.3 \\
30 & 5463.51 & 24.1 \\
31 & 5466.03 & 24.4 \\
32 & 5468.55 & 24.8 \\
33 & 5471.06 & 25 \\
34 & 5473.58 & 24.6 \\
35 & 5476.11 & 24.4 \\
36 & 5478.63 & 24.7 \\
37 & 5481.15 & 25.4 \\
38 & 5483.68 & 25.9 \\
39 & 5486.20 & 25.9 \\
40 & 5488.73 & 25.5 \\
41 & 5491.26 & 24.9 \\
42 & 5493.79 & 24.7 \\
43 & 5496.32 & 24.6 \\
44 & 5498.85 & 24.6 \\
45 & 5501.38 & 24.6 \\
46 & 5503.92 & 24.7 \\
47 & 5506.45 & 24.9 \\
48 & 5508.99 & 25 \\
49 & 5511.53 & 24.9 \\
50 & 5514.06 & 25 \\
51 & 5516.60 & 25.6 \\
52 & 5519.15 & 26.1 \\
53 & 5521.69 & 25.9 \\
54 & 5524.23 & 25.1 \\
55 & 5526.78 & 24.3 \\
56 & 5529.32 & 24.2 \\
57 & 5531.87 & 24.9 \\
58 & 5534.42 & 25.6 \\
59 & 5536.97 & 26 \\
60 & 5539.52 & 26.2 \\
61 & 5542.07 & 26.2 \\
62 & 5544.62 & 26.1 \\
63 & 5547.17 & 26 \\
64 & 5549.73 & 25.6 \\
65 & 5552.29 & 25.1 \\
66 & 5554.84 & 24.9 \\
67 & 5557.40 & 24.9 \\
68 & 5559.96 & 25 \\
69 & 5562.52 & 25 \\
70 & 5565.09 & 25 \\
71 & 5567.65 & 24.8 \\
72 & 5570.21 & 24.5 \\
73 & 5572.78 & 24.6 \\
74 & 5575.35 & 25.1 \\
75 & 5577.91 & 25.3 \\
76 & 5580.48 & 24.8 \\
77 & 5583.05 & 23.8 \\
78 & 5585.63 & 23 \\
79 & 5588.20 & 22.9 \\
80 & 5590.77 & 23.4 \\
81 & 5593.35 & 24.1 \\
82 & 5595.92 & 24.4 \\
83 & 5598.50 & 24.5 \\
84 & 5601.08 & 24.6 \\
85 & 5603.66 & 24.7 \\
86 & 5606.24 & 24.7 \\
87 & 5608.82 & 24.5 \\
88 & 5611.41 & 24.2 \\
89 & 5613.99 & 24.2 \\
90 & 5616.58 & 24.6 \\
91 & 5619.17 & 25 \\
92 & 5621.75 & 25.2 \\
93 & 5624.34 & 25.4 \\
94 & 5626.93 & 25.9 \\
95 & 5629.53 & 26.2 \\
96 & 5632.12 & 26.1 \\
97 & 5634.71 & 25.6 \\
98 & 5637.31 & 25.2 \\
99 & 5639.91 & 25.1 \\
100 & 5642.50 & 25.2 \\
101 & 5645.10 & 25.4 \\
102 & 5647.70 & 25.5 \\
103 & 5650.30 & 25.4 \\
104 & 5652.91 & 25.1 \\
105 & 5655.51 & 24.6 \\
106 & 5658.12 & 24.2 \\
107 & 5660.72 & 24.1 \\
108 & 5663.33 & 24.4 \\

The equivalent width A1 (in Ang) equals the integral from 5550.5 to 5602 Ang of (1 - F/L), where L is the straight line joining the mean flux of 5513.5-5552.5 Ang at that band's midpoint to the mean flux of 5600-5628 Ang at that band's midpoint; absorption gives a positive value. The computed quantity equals 1.3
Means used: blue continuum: 25.5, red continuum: 24.8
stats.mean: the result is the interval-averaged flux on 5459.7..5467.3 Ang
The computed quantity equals 24.3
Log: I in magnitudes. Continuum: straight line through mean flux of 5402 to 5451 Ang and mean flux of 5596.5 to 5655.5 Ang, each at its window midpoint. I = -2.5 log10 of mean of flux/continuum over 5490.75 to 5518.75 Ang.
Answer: -0.03 mag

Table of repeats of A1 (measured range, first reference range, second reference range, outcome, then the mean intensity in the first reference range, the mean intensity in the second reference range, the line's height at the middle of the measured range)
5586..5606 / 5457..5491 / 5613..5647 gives 0.9 Ang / 24.9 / 25.3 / 25.2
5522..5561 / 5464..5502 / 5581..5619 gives -1.3 Ang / 24.9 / 24.1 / 24.5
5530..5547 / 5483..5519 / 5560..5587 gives -0.7 Ang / 25.1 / 24.6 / 24.8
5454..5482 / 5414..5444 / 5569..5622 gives -0.5 Ang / 24.2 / 24.4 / 24.2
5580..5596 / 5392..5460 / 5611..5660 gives 0.8 Ang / 23.8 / 25.2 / 24.9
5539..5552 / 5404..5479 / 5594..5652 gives -0.7 Ang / 24.1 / 25.1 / 24.7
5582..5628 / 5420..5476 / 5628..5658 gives 1.4 Ang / 24.4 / 25.3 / 25.2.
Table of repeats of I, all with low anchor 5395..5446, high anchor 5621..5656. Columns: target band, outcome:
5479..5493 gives -0.06 mag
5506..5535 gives -0.03 mag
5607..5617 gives 0.04 mag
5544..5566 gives -0.02 mag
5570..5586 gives 0.02 mag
